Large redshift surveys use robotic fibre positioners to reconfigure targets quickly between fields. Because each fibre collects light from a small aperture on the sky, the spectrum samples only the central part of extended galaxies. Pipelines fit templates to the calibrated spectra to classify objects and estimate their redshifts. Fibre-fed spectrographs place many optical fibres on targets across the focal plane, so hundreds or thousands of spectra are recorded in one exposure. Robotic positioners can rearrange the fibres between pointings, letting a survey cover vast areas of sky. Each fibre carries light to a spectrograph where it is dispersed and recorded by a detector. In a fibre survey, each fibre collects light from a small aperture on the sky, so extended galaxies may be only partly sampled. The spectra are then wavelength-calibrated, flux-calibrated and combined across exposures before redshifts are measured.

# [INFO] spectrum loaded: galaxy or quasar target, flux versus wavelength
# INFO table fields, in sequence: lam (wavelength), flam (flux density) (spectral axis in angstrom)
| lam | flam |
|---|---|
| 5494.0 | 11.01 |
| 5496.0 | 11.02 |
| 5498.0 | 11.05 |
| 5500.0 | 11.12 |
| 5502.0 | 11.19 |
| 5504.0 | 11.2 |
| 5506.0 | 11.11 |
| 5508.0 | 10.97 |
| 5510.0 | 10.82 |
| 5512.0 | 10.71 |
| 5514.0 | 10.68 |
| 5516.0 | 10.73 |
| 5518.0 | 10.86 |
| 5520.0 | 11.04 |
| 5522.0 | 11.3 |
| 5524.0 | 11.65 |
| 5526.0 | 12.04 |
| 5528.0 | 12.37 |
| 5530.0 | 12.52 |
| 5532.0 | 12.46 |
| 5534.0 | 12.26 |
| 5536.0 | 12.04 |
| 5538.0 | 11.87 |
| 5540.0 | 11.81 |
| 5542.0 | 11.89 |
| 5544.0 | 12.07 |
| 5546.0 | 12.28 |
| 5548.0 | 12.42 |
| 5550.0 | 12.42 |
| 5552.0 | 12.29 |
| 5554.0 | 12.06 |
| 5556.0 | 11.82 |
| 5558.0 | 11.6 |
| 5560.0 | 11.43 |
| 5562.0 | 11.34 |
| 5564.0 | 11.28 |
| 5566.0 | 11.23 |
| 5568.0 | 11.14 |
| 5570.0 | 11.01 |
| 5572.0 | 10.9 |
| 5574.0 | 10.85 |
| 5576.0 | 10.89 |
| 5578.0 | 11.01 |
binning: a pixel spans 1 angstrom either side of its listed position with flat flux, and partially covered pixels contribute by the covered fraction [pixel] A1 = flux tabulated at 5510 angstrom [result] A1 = 10.82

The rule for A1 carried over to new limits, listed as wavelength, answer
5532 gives 12.46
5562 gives 11.34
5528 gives 12.37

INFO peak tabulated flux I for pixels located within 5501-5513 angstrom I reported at 11.2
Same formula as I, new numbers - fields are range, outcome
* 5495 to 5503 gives 11.19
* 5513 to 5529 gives 12.37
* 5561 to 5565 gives 11.34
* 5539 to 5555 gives 12.42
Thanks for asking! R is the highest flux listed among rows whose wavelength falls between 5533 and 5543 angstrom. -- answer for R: 12.26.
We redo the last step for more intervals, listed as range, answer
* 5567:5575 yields 11.14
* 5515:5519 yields 10.86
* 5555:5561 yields 11.82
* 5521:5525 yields 11.65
